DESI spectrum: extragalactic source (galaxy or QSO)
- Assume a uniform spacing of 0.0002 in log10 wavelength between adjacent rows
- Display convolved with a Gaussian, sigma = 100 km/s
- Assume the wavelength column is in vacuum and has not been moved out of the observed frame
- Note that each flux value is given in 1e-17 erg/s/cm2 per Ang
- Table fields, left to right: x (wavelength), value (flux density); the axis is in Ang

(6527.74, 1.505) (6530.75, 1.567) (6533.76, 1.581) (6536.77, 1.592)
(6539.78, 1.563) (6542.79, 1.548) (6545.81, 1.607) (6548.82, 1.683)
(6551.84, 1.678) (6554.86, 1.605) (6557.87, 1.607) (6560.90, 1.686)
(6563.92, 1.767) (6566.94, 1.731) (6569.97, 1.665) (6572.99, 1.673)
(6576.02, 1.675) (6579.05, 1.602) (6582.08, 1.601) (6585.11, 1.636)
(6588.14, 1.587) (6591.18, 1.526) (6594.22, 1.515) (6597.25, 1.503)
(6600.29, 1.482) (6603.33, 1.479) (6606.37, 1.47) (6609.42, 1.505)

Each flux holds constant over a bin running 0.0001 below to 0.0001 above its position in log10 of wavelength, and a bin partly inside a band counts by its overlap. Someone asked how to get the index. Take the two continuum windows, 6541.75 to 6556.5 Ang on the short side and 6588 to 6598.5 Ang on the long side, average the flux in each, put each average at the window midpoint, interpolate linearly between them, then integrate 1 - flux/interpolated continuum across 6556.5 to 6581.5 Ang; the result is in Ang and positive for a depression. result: -1.45 Ang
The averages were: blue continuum 1.63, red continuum 1.53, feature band 1.67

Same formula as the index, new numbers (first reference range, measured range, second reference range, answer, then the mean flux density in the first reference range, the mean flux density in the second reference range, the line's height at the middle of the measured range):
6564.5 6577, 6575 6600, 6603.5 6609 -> 0.28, 1.69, 1.48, 1.59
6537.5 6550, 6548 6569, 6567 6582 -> -0.69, 1.6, 1.66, 1.63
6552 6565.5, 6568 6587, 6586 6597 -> -0.55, 1.67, 1.54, 1.6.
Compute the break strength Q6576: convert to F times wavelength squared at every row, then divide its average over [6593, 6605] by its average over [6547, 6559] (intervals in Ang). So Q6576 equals 0.9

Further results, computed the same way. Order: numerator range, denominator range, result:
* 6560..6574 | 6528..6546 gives 1.10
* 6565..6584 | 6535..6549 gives 1.05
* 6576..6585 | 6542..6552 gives 1.01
